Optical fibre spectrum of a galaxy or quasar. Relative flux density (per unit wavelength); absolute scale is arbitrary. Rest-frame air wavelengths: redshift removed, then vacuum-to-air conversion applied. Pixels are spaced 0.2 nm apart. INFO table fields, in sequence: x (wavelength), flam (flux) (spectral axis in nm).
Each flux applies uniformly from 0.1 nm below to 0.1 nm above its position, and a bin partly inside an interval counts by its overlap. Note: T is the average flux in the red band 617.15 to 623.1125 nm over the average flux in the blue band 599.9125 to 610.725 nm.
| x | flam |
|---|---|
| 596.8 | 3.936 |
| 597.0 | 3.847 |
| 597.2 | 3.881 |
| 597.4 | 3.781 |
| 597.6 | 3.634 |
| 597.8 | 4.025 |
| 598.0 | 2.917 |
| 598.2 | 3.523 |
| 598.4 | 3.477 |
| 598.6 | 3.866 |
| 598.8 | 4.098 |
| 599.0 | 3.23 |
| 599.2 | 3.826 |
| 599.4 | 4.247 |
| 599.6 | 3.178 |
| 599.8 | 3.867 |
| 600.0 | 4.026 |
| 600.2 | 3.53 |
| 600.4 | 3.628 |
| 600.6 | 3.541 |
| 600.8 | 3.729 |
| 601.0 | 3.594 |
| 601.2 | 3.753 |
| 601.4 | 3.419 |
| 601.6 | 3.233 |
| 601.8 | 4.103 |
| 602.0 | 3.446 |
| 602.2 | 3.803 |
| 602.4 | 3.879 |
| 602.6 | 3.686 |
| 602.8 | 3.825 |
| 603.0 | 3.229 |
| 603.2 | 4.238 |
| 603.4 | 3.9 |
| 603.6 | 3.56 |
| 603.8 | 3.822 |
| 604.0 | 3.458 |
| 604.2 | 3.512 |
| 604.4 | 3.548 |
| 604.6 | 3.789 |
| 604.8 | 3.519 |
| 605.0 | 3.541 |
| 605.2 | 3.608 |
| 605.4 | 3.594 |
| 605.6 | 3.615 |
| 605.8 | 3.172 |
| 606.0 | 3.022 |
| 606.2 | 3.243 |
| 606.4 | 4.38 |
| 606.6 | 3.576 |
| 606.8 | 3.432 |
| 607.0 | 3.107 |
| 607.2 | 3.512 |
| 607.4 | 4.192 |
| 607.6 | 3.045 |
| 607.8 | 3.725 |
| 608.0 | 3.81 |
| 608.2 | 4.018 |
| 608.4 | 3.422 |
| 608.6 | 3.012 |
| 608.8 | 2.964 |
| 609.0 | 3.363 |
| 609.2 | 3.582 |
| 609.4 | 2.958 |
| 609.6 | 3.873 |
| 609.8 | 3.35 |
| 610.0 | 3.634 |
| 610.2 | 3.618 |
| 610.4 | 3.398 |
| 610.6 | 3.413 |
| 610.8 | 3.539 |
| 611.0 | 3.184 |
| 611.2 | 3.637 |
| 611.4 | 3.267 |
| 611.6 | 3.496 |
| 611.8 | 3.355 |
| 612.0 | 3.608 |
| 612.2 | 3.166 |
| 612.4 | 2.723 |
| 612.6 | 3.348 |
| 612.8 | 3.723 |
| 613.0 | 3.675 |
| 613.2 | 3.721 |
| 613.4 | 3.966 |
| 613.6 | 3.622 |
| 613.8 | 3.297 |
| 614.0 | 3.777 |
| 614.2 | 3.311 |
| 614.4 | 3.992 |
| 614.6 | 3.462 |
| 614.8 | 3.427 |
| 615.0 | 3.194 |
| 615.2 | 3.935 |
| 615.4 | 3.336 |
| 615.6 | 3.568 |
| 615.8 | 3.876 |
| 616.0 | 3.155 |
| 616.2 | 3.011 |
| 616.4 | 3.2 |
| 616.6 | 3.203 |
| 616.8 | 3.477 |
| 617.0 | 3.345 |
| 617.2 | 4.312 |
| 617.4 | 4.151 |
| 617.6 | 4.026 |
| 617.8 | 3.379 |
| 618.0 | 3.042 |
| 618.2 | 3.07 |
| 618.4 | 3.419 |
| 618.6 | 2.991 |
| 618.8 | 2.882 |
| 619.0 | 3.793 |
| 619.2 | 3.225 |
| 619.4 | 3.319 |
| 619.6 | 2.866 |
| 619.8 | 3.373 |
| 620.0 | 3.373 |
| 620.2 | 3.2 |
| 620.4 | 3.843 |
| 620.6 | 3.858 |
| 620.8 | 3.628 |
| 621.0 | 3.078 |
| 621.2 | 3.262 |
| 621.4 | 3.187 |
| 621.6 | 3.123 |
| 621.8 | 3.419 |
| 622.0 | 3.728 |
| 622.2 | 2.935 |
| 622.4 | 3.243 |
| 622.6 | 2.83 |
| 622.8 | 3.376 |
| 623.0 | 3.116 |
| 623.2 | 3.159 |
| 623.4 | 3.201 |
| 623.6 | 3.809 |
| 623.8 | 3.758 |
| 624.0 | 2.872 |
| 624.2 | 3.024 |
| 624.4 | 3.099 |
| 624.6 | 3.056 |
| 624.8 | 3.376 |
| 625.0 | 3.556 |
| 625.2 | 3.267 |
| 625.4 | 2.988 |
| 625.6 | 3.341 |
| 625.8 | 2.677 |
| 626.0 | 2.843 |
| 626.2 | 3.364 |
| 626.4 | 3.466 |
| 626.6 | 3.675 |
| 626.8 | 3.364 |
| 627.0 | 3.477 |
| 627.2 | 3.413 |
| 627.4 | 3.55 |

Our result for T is 0.9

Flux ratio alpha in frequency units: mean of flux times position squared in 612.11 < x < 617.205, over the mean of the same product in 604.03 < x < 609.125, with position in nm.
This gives 1.02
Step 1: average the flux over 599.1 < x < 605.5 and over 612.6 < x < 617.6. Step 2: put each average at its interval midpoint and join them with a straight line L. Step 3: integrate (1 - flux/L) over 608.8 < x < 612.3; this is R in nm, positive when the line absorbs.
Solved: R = 0.18 nm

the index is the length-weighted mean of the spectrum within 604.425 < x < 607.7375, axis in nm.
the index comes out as 3.52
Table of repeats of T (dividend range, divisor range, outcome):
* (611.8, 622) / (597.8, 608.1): 0.95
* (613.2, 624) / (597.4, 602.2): 0.93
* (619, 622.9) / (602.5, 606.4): 0.92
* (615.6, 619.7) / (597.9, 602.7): 0.93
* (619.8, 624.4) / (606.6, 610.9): 0.95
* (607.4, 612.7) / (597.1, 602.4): 0.93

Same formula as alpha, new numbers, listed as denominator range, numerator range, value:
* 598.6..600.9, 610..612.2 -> 0.96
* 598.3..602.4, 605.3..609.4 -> 0.97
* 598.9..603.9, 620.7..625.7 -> 0.95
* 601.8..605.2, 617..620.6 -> 0.98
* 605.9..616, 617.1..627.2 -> 0.99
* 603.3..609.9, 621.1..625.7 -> 0.97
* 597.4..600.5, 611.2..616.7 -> 0.99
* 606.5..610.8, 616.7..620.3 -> 1.01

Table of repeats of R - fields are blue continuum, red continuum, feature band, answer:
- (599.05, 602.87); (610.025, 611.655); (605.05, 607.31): 0.052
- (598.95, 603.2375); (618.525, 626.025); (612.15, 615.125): -0.063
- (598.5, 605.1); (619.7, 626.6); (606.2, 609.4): 0.052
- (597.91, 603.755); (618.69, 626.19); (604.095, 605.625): 0.002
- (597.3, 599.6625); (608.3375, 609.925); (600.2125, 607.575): -0.265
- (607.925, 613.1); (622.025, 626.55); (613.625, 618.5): -0.234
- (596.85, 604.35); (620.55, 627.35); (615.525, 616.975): 0.026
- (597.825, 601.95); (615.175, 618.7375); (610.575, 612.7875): 0.102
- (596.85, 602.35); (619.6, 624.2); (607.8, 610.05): 0.042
